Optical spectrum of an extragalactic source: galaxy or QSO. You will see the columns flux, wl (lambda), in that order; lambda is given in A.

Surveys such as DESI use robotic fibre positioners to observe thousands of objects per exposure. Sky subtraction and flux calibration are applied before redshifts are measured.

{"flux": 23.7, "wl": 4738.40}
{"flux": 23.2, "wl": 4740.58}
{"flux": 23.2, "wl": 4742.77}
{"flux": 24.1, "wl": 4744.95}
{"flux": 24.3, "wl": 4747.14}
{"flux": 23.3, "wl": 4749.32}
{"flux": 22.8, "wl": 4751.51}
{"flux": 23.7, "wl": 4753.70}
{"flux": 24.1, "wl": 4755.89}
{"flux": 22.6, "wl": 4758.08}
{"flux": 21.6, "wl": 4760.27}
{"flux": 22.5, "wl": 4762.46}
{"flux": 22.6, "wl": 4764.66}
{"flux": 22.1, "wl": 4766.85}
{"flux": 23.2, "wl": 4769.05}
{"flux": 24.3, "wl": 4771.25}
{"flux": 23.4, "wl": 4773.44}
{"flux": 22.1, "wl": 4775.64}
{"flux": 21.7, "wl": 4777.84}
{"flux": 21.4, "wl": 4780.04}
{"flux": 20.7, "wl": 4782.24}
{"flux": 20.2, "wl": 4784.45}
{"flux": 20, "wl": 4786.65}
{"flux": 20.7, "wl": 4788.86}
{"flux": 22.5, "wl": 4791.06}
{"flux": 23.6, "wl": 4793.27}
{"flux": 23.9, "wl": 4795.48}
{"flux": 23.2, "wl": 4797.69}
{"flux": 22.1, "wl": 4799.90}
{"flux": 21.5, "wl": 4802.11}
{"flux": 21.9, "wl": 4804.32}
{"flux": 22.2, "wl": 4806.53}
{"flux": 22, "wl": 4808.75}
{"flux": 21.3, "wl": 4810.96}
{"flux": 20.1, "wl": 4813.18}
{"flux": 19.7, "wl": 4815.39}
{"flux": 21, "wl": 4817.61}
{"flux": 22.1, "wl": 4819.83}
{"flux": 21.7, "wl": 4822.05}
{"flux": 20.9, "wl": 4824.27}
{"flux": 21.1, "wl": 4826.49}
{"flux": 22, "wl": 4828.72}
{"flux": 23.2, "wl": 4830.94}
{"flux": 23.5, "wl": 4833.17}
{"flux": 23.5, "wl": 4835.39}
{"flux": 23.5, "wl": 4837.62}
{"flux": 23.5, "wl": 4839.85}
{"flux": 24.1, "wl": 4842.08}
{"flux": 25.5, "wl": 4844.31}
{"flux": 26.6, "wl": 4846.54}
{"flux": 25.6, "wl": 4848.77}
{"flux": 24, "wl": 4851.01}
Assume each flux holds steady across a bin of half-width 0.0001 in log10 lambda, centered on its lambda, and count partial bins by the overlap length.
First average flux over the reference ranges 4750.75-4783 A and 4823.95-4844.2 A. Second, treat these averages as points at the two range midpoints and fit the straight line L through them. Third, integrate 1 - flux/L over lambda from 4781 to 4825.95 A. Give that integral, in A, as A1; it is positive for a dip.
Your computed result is 2.50 A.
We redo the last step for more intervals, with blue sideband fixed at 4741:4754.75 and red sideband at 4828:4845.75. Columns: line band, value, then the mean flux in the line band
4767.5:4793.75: 1.8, 21.9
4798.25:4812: 1.0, 21.9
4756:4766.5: 0.5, 22.5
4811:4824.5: 1.5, 21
